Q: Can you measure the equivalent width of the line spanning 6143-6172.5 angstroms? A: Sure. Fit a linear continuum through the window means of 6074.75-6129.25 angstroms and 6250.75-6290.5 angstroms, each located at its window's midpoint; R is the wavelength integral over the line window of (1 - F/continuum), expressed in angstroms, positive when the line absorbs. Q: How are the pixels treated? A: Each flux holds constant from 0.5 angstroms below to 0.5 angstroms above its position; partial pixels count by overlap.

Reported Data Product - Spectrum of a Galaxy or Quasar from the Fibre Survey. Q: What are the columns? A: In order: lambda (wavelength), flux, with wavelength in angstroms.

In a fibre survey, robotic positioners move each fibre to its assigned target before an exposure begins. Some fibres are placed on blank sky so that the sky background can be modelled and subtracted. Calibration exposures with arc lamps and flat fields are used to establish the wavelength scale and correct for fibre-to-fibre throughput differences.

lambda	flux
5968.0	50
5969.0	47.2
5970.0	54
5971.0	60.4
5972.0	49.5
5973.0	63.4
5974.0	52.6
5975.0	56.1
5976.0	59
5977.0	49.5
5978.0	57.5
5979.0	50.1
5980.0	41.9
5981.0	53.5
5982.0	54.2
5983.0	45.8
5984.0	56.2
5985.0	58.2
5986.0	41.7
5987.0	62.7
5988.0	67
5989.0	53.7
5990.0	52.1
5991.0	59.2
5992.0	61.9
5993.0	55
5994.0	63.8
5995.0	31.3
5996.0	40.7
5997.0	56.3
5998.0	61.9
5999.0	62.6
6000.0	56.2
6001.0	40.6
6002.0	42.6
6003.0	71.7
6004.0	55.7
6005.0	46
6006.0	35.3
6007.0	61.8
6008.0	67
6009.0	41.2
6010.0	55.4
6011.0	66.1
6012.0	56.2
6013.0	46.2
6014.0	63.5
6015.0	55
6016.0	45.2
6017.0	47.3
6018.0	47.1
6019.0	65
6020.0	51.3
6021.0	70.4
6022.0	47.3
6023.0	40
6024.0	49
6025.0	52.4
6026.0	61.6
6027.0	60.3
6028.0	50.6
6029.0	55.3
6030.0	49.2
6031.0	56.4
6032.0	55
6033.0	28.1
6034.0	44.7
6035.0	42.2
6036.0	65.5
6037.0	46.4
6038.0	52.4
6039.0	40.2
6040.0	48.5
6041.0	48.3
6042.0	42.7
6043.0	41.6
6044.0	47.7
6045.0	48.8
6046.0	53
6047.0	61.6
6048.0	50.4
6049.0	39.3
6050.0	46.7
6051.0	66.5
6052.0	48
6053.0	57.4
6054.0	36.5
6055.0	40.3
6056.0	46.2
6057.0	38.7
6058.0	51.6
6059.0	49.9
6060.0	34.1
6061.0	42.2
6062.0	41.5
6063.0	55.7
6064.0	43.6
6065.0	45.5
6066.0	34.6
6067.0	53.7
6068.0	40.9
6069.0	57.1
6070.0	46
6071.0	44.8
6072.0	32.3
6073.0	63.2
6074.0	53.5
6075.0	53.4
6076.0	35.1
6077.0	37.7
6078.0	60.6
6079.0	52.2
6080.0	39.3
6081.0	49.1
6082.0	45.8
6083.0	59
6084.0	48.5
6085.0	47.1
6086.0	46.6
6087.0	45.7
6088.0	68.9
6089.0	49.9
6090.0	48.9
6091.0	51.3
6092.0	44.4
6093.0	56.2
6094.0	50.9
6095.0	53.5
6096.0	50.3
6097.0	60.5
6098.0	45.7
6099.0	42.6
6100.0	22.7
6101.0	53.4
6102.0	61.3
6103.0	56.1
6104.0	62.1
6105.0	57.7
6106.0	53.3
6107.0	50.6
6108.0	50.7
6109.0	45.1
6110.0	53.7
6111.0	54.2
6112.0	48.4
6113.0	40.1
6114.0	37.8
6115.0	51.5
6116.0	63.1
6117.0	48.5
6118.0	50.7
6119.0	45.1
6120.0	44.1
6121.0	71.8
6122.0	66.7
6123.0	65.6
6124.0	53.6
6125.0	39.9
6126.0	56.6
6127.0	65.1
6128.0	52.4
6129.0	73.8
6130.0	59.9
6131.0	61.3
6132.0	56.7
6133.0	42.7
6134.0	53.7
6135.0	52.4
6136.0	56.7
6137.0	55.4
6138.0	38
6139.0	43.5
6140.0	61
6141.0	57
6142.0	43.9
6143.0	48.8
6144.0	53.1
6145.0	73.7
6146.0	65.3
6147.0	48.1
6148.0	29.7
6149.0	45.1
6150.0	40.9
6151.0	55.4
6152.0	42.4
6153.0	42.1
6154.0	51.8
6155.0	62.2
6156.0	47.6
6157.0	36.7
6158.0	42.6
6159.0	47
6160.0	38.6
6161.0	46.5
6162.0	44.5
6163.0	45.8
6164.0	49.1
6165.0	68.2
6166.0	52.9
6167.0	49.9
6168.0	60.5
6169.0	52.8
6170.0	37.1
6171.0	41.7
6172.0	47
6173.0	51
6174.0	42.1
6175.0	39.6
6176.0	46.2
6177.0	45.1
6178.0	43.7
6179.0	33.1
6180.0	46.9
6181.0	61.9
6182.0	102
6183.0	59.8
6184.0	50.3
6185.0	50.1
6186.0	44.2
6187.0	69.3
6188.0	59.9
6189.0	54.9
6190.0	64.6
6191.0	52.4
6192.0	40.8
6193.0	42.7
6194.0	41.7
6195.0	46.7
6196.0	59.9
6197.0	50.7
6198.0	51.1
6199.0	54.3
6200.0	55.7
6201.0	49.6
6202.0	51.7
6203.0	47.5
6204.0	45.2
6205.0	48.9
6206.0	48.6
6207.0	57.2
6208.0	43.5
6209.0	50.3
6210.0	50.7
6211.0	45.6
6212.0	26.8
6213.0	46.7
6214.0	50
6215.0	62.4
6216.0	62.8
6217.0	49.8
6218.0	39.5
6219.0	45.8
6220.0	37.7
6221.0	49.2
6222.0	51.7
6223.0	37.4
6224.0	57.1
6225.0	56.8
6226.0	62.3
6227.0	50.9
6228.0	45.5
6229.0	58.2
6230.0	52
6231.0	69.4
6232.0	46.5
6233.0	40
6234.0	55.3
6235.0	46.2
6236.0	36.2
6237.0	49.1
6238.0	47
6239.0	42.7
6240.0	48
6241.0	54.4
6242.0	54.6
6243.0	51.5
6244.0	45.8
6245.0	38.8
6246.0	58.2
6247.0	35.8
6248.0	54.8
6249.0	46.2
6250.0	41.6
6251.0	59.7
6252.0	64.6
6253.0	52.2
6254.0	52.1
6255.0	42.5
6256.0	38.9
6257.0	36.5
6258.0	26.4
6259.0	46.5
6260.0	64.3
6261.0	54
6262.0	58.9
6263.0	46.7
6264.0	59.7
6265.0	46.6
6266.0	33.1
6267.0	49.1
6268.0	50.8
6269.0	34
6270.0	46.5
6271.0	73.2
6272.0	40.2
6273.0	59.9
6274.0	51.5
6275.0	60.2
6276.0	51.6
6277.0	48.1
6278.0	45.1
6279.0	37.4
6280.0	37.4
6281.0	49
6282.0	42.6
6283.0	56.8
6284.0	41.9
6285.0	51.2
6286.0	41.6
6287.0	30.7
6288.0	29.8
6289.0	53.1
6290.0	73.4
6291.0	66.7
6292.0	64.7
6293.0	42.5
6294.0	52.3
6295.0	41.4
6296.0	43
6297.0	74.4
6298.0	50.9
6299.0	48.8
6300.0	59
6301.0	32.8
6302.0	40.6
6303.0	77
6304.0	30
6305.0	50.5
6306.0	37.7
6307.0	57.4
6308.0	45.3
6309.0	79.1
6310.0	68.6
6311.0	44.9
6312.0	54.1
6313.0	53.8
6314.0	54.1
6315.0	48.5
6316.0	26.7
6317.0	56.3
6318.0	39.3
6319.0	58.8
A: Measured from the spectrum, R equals 0.9 angstroms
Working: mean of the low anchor 51.5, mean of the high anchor 48.4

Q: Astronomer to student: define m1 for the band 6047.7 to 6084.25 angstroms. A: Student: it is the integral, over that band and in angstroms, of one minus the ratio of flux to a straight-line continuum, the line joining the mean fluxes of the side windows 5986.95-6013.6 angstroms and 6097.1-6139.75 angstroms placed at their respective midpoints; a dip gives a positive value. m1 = 4.4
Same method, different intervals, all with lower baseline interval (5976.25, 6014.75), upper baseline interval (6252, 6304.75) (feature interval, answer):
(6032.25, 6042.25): 1.29 angstroms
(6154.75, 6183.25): 0.72 angstroms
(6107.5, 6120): 0.70 angstroms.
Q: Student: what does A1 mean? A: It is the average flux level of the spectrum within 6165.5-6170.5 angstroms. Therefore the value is 50.6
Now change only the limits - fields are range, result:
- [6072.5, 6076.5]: 51.3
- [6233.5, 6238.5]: 46.8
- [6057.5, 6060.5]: 45.2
